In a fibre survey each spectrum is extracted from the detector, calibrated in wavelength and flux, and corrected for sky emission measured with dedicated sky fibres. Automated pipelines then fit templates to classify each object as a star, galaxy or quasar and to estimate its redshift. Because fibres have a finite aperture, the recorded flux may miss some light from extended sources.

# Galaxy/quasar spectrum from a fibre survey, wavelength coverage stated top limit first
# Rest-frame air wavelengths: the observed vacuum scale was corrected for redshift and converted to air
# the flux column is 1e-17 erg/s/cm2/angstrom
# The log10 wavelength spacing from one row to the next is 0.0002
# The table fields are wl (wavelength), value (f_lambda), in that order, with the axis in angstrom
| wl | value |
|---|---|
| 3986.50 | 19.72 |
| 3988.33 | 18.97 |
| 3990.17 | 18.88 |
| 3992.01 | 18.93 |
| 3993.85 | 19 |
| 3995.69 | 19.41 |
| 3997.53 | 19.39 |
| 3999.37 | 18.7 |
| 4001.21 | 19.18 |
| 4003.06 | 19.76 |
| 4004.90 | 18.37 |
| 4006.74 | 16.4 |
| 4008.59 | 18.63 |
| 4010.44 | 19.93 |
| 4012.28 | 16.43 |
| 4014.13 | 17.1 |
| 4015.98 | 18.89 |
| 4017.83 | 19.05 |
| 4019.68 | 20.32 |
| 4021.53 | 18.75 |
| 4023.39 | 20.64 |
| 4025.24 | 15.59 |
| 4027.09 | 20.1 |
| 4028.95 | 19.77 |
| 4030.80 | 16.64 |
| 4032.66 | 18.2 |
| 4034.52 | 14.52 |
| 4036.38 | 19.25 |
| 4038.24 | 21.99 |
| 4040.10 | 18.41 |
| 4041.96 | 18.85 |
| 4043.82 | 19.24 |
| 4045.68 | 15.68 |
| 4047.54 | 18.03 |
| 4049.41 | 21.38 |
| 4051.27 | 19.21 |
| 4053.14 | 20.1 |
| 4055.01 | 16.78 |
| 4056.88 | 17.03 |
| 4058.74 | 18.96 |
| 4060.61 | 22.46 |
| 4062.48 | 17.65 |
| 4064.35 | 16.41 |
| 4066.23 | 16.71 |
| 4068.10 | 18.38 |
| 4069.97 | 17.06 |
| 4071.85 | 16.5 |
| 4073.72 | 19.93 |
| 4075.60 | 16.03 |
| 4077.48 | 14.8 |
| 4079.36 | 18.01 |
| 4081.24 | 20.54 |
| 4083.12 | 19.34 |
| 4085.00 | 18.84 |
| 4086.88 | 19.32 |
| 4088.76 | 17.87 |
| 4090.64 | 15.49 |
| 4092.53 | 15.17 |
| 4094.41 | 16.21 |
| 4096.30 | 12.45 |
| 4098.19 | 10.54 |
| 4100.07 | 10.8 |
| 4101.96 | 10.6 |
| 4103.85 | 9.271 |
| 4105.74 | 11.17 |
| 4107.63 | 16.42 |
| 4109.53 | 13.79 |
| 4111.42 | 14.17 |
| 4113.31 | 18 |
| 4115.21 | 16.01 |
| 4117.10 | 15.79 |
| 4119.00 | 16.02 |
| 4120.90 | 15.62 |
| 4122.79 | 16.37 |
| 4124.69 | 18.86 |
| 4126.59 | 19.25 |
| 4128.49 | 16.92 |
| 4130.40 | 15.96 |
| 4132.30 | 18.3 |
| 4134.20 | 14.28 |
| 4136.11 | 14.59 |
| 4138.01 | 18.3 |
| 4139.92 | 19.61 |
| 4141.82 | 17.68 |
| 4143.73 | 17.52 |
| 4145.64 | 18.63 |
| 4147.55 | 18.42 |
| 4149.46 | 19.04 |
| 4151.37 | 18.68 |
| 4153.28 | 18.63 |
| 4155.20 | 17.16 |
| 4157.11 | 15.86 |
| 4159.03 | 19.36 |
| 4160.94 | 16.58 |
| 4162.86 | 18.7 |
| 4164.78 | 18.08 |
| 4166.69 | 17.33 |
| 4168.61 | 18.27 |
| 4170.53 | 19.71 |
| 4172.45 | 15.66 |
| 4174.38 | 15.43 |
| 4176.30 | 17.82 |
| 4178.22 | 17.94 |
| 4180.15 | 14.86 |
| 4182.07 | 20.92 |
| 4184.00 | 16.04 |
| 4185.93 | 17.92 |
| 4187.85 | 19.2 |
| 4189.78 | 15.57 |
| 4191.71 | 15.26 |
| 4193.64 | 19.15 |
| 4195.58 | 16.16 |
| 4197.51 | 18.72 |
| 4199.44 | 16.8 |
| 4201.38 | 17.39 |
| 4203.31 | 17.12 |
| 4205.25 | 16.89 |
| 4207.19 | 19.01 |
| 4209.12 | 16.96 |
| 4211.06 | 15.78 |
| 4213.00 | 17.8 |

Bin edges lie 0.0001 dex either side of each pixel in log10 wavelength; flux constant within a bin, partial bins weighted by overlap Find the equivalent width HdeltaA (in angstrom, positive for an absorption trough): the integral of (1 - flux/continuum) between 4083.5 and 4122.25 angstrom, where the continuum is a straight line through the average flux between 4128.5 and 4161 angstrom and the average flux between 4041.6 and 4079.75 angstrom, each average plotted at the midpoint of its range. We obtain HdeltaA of 6.6 angstrom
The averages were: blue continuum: 18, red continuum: 17.6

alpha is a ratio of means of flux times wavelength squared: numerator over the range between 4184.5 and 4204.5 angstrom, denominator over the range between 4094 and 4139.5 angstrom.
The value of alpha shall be 1.2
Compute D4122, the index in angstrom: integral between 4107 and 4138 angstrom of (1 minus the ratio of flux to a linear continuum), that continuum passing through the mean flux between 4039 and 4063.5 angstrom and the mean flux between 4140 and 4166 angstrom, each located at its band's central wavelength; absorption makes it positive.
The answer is 3.3 angstrom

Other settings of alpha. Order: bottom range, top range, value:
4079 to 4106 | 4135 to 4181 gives 1.21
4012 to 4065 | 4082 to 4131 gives 0.86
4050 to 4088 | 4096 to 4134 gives 0.83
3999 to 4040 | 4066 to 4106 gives 0.88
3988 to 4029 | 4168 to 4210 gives 1.01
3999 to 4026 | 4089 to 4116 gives 0.77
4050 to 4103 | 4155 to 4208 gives 1.09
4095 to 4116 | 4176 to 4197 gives 1.38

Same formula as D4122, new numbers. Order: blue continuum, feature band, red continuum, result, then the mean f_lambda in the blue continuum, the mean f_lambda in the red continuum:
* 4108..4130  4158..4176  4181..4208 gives -0.6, 16.4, 17.6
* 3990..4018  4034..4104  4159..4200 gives 3.9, 18.6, 17.5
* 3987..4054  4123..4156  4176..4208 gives 0.2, 18.7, 17.4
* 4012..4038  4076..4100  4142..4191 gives 2.3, 18.4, 17.7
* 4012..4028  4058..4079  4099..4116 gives -2.7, 18.6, 13.3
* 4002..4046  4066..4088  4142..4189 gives 0.3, 18.5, 17.8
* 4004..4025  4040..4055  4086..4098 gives -1.3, 18.5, 15.7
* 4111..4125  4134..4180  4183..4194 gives -2.4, 16.3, 17.1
